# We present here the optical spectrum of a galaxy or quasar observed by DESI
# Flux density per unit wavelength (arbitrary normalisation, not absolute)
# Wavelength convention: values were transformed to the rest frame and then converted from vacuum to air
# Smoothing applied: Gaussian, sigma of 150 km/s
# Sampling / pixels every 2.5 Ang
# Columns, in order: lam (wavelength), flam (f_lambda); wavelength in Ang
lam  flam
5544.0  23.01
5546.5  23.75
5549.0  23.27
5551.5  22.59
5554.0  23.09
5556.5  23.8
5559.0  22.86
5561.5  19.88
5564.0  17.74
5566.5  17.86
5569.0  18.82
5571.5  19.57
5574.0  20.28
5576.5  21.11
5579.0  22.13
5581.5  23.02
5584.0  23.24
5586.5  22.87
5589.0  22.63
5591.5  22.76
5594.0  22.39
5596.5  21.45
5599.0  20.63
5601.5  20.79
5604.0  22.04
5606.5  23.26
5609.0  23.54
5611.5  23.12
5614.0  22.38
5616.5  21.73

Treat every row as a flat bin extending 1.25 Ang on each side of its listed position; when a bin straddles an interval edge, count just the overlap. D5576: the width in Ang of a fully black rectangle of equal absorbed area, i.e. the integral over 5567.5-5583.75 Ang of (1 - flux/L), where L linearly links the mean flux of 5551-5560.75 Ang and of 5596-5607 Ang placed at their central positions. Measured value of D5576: 1.0 Ang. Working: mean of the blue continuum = 23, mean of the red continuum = 21.5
